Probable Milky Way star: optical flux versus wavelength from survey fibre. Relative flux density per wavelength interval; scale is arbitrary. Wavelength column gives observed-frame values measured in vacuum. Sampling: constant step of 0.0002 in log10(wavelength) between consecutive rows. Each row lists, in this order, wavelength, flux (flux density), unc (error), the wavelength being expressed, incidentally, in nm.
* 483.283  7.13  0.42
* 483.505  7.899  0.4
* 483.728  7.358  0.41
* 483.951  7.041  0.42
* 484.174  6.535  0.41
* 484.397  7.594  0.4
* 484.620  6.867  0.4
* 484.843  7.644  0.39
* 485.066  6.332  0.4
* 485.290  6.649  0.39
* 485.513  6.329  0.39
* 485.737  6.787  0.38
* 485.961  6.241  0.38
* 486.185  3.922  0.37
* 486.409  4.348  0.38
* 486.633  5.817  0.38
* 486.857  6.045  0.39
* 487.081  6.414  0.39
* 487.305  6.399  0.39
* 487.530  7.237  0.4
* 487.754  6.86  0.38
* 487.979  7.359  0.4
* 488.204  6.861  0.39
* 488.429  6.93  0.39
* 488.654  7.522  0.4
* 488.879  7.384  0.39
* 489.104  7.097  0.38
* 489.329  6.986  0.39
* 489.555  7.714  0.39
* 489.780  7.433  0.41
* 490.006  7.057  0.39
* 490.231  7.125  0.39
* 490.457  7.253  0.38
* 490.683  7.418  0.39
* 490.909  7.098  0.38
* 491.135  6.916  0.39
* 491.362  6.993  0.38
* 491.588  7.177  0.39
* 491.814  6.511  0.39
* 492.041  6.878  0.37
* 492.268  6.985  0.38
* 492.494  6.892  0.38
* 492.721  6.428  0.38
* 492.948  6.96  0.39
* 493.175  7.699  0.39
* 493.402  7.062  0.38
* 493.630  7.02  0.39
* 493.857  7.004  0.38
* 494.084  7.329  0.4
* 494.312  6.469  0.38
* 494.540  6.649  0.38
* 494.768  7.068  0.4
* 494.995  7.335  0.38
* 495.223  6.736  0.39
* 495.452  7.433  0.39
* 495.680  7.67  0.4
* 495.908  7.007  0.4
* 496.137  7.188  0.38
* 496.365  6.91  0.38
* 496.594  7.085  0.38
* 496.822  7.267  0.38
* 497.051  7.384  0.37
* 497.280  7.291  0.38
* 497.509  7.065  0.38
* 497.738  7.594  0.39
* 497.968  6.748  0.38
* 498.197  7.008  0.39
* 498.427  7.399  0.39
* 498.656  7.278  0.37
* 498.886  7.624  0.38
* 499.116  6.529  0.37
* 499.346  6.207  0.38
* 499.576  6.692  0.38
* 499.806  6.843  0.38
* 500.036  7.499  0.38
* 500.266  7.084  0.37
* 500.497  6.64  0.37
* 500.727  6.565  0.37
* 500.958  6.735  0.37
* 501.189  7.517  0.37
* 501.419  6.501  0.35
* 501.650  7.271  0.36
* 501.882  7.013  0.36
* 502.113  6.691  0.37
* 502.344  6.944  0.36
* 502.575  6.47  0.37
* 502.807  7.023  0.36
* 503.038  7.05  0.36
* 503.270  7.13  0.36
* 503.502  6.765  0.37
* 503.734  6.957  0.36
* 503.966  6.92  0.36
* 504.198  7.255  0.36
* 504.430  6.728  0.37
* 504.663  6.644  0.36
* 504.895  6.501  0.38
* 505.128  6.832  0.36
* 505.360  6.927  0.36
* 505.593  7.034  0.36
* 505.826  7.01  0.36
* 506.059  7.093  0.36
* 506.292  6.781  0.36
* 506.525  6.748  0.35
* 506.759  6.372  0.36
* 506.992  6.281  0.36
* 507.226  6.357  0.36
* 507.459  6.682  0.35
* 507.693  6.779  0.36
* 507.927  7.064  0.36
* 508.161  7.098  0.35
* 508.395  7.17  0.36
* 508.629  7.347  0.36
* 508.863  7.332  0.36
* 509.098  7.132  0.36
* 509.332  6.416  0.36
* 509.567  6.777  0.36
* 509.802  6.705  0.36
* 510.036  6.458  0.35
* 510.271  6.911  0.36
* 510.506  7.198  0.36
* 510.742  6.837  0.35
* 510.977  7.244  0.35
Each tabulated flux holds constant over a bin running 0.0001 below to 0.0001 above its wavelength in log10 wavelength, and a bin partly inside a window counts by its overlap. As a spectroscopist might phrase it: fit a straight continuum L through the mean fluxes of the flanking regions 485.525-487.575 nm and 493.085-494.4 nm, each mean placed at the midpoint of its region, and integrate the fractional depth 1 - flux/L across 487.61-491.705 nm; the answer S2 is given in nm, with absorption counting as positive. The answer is -0.49 nm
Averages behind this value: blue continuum 5.89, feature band 7.18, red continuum 7.1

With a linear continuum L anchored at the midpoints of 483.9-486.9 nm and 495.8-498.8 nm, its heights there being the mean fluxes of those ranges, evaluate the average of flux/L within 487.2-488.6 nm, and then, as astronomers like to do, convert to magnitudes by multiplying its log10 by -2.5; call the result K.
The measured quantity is -0.079 mag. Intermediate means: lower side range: 6.29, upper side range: 7.18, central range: 6.96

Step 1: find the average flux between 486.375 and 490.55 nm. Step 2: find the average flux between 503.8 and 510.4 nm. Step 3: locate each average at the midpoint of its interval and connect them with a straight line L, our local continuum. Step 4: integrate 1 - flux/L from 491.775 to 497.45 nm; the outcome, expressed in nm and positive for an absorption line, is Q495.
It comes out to -0.16 nm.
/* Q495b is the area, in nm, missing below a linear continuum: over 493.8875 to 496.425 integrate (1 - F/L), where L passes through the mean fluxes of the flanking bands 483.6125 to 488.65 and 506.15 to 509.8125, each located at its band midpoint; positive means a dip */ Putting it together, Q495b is -0.158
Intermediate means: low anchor 6.55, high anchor 6.82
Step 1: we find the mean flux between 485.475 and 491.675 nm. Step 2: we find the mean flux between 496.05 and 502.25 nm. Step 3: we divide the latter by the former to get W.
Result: 1.04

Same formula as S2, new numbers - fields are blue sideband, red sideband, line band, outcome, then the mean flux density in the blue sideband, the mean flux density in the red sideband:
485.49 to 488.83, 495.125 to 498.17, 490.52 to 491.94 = -0.067 nm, 6.36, 7.18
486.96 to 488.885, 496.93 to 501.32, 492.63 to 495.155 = 0.001 nm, 6.97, 7.04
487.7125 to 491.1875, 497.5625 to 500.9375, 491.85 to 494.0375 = 0.041 nm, 7.2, 6.97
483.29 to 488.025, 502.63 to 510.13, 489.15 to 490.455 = -0.126 nm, 6.56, 6.85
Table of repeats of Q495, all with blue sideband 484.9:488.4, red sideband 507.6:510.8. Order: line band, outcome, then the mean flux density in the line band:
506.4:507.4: 0.061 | 6.46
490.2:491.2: -0.122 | 7.18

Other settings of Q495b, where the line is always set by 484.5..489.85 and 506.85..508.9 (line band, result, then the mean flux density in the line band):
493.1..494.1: -0.073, 7.2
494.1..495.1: -0.030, 6.92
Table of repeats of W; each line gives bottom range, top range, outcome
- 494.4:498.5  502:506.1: 0.96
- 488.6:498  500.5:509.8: 0.96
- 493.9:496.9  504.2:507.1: 0.96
